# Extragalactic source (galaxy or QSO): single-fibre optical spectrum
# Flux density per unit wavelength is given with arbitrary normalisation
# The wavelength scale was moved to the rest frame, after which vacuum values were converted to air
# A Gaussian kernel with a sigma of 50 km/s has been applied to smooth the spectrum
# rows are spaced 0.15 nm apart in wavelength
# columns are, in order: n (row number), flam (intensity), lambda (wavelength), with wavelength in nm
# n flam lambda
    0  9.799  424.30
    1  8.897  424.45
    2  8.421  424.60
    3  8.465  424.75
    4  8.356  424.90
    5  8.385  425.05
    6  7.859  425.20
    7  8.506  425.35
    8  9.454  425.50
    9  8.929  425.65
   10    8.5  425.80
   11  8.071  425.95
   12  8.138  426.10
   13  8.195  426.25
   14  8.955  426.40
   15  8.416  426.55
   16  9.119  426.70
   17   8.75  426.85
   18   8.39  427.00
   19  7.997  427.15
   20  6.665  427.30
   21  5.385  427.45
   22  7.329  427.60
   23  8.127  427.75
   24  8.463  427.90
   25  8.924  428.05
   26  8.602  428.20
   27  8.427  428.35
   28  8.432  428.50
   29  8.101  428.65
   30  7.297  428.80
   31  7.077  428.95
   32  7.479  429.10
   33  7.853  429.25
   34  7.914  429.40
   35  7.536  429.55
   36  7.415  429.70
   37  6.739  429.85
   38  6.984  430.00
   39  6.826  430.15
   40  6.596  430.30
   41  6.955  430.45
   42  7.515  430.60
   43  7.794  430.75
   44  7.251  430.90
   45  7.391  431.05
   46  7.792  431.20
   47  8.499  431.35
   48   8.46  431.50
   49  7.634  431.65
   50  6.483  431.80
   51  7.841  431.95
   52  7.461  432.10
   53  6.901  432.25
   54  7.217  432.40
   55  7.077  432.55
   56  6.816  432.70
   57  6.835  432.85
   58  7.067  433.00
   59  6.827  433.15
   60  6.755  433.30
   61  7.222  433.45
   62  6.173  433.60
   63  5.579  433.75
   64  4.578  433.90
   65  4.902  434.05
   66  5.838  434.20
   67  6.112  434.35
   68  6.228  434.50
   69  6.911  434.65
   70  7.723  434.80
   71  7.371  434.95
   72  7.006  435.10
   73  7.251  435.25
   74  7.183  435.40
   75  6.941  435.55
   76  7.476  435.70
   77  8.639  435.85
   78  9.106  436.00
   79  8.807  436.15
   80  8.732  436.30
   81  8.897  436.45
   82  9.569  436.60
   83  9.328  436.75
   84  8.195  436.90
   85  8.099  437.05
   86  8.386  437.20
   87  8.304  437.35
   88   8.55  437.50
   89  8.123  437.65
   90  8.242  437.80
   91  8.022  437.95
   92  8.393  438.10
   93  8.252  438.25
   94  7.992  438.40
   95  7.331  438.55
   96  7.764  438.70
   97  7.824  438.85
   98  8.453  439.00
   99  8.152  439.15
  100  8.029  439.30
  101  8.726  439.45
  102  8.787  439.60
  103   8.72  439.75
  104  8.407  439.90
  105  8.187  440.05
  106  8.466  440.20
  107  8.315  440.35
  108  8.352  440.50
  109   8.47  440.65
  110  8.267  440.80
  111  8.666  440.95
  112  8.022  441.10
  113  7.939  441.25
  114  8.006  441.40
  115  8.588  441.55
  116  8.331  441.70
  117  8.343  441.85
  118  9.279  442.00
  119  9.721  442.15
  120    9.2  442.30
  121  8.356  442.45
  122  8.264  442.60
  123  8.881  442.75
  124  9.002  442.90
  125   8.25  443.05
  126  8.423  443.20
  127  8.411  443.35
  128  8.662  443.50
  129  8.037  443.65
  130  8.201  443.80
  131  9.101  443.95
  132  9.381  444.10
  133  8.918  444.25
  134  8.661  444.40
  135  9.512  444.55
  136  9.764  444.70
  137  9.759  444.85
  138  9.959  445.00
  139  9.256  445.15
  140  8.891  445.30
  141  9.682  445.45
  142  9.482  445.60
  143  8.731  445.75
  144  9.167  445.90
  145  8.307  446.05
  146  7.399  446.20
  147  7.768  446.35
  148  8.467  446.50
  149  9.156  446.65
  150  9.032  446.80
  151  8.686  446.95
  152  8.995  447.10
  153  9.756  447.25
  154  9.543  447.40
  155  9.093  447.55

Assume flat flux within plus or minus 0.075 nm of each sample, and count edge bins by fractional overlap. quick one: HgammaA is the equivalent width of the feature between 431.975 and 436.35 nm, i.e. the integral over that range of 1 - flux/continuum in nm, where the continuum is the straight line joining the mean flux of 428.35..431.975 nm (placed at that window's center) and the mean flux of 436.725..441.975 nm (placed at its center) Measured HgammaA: 0.480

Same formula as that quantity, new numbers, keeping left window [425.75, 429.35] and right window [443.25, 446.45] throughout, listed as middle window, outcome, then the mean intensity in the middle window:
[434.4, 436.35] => 0.188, 7.61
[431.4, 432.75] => 0.147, 7.35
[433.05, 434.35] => 0.362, 6.01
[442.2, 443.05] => 0.006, 8.73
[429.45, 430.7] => 0.161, 7.1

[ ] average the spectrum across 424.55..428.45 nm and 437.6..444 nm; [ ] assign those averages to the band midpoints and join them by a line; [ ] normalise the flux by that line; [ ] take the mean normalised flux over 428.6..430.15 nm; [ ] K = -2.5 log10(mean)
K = 0.12 mag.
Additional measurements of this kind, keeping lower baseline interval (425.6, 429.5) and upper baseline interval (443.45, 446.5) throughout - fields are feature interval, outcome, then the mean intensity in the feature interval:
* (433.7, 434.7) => 0.417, 5.71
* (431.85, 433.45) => 0.174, 7.08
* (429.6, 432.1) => 0.115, 7.39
